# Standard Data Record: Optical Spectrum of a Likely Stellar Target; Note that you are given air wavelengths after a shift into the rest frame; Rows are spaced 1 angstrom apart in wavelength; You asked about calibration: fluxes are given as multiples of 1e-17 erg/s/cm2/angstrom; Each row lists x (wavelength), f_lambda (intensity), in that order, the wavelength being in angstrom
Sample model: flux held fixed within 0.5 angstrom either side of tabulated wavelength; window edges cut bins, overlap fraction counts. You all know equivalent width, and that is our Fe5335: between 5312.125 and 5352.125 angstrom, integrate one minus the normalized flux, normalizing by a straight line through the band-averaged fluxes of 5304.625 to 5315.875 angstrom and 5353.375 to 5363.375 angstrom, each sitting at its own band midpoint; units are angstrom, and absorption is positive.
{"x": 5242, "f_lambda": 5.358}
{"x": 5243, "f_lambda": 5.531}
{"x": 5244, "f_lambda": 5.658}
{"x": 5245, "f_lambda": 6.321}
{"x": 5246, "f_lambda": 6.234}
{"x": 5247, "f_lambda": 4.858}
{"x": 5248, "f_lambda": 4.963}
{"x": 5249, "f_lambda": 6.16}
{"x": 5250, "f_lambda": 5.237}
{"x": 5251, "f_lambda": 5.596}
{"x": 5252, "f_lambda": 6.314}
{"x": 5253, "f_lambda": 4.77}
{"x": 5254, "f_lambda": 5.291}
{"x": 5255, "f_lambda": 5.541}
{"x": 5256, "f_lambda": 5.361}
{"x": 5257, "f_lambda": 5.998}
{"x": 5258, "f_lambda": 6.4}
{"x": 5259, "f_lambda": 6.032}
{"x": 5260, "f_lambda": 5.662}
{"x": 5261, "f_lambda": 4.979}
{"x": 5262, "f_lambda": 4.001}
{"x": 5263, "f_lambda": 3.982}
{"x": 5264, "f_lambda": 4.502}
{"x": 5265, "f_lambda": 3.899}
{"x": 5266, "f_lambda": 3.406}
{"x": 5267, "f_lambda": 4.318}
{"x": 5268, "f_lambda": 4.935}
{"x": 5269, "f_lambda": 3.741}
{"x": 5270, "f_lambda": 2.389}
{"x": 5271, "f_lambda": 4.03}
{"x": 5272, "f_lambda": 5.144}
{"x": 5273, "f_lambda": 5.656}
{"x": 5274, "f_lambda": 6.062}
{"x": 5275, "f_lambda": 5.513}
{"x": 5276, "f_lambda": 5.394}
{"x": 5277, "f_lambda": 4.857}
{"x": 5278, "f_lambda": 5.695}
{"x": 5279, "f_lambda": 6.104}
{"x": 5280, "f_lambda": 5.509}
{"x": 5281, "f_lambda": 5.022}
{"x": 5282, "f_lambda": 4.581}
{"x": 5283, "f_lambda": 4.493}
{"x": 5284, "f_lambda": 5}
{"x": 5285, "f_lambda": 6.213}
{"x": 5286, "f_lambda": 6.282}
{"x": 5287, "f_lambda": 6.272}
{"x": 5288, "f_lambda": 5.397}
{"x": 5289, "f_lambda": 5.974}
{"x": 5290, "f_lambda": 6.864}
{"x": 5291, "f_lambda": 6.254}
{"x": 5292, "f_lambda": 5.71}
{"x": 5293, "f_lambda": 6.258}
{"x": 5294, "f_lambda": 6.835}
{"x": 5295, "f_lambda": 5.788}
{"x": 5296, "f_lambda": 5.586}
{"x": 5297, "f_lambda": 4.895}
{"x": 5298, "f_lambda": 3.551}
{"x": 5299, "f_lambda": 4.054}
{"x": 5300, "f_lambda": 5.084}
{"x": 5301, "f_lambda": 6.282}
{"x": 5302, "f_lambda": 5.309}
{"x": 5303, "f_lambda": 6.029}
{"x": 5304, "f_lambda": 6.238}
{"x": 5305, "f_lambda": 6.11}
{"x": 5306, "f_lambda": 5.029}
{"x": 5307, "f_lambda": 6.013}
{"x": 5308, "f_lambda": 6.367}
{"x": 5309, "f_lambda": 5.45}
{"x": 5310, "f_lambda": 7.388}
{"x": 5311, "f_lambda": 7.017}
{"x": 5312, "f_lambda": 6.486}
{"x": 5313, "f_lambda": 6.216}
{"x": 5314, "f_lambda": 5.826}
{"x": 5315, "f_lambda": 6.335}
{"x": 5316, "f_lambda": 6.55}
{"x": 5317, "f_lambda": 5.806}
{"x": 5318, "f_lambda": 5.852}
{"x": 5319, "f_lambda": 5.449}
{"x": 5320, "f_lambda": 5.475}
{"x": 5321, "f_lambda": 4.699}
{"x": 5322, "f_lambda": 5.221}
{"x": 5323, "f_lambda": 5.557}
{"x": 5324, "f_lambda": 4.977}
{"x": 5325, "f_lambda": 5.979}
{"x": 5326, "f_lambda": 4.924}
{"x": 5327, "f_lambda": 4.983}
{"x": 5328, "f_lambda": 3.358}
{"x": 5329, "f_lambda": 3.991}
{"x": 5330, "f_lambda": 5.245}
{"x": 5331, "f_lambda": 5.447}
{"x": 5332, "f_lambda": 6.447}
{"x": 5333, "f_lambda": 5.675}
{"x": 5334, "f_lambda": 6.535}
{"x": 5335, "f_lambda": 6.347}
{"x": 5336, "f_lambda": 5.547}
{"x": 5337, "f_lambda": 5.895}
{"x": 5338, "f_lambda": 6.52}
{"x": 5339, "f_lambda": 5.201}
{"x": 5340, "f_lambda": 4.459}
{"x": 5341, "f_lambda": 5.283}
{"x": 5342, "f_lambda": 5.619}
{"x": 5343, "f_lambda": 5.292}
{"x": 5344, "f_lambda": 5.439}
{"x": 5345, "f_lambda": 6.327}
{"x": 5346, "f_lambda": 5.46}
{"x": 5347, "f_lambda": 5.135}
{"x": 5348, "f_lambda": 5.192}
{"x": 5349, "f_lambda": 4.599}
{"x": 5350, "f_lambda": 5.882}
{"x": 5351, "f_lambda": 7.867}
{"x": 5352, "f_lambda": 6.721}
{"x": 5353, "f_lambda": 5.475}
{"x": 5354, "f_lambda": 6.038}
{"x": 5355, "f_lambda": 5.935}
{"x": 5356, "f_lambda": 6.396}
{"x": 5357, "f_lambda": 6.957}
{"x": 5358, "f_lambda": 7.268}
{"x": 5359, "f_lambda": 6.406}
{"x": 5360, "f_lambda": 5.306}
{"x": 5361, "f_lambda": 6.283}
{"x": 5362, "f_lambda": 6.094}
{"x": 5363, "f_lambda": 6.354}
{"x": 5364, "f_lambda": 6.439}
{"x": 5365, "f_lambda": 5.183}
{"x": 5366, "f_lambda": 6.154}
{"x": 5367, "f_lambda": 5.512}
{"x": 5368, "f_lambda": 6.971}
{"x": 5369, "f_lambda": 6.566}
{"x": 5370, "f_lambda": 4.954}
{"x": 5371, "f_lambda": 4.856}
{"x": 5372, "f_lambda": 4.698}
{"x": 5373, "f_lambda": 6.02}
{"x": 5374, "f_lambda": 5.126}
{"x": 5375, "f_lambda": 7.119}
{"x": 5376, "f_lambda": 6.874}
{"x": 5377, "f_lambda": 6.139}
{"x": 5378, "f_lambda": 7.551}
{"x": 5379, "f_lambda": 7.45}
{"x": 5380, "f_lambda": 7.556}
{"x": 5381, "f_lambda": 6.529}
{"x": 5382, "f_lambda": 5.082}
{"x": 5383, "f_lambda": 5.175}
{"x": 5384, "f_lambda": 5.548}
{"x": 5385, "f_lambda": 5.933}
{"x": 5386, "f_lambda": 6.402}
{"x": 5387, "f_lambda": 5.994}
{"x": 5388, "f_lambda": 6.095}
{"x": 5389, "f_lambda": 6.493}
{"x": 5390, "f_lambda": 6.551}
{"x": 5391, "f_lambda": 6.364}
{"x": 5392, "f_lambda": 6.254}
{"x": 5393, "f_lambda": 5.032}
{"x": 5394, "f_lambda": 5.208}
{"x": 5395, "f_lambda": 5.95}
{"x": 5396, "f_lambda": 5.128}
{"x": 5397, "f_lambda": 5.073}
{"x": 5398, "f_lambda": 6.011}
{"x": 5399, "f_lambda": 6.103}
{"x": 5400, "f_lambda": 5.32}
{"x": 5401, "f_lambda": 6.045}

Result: 4.3 angstrom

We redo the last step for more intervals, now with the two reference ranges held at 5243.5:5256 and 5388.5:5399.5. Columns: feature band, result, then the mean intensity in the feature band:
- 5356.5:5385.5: -1.8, 6.14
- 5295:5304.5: 0.7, 5.25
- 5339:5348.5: 0.7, 5.35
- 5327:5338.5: 0.4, 5.52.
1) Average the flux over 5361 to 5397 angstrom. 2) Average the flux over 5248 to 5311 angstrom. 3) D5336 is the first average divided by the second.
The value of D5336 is 1.12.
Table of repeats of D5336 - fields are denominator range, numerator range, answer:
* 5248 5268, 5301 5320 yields 1.19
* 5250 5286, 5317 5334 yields 1.04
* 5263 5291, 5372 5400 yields 1.19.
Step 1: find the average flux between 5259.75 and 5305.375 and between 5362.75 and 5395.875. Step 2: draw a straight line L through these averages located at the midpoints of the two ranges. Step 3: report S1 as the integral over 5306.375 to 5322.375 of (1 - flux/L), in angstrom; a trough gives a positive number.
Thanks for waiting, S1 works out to -1.5 angstrom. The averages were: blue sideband 5.21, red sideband 6.05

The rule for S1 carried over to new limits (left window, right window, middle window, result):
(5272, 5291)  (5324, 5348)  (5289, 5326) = -1.75 angstrom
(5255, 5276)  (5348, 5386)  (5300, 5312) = -1.65 angstrom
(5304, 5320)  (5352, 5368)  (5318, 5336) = 2.33 angstrom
